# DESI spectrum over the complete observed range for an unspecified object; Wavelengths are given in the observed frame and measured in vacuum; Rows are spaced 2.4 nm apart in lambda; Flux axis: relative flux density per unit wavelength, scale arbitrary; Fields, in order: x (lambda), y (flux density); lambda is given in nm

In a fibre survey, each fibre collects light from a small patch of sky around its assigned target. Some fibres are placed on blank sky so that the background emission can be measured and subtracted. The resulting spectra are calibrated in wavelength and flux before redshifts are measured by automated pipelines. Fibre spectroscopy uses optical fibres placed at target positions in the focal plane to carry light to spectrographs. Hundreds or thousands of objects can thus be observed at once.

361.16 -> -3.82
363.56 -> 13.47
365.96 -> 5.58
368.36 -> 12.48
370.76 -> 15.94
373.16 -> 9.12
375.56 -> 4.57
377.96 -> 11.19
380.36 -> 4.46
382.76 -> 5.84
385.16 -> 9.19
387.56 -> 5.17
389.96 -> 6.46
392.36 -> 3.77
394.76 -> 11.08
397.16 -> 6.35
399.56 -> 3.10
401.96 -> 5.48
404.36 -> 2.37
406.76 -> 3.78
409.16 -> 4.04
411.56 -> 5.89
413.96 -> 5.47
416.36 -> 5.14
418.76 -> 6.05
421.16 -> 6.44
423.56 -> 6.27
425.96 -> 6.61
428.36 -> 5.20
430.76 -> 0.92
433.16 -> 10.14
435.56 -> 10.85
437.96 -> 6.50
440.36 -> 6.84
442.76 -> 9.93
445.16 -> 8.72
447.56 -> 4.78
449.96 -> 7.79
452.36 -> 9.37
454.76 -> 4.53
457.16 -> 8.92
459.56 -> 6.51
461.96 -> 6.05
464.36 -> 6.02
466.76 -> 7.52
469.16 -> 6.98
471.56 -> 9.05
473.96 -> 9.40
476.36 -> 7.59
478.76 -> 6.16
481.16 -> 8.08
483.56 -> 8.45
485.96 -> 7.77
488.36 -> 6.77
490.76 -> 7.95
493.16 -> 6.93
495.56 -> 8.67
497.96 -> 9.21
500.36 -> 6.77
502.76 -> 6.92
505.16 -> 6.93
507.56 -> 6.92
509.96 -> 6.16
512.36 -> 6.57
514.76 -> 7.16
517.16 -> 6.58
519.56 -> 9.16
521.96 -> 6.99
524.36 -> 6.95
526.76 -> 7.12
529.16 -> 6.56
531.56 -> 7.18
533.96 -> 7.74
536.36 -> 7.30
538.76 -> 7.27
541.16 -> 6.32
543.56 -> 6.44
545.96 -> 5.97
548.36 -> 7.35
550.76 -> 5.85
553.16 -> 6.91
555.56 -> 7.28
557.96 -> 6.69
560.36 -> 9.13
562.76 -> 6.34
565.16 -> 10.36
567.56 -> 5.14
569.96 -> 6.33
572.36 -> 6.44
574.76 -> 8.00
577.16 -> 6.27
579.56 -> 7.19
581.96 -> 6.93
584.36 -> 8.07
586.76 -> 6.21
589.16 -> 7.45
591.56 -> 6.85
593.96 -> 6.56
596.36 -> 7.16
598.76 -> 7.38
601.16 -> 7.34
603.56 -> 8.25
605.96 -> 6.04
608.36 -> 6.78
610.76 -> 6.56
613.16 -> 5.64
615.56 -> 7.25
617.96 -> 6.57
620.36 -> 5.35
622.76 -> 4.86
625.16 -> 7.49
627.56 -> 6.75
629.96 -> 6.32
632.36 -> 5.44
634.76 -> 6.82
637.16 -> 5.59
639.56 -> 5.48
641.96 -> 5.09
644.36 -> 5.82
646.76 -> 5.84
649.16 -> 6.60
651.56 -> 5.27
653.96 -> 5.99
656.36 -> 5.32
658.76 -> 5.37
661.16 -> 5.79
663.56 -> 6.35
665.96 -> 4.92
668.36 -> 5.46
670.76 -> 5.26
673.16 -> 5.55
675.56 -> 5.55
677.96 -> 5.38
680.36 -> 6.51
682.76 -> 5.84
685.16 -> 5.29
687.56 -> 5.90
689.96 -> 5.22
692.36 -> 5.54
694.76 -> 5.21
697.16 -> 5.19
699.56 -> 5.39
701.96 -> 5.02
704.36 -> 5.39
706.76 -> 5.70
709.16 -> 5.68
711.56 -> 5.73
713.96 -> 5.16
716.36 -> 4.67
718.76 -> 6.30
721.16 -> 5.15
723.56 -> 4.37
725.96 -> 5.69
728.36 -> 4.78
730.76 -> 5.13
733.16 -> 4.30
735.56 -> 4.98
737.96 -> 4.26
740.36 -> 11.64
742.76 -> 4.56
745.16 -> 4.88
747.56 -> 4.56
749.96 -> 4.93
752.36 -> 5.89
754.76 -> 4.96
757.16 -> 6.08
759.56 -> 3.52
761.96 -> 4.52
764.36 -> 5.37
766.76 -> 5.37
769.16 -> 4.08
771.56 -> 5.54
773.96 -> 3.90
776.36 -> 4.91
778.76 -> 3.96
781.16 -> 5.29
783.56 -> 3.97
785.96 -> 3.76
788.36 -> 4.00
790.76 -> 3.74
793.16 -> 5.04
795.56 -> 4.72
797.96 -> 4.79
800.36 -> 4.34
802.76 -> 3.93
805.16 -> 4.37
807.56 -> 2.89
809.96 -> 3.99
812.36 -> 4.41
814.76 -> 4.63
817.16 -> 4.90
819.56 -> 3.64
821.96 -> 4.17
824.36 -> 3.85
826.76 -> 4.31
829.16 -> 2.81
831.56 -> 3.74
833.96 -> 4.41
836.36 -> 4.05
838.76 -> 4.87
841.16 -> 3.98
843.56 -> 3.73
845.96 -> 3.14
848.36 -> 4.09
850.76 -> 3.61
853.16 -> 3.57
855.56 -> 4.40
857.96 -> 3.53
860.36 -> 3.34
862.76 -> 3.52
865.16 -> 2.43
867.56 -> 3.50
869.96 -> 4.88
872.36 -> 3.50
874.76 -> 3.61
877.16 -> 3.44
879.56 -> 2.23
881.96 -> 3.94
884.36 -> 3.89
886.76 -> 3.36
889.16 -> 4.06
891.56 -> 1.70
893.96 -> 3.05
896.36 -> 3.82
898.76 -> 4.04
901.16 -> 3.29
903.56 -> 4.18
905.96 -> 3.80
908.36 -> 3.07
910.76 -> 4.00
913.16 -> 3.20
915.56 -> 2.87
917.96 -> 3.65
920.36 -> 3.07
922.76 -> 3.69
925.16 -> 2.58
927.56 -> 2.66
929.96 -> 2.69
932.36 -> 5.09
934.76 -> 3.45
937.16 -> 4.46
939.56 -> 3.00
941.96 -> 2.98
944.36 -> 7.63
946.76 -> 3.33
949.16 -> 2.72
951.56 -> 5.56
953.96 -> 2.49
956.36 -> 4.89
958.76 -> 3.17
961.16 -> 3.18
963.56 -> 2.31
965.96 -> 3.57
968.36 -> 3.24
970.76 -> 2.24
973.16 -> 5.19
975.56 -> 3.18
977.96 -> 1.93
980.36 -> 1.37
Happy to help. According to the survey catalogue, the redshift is 0.13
